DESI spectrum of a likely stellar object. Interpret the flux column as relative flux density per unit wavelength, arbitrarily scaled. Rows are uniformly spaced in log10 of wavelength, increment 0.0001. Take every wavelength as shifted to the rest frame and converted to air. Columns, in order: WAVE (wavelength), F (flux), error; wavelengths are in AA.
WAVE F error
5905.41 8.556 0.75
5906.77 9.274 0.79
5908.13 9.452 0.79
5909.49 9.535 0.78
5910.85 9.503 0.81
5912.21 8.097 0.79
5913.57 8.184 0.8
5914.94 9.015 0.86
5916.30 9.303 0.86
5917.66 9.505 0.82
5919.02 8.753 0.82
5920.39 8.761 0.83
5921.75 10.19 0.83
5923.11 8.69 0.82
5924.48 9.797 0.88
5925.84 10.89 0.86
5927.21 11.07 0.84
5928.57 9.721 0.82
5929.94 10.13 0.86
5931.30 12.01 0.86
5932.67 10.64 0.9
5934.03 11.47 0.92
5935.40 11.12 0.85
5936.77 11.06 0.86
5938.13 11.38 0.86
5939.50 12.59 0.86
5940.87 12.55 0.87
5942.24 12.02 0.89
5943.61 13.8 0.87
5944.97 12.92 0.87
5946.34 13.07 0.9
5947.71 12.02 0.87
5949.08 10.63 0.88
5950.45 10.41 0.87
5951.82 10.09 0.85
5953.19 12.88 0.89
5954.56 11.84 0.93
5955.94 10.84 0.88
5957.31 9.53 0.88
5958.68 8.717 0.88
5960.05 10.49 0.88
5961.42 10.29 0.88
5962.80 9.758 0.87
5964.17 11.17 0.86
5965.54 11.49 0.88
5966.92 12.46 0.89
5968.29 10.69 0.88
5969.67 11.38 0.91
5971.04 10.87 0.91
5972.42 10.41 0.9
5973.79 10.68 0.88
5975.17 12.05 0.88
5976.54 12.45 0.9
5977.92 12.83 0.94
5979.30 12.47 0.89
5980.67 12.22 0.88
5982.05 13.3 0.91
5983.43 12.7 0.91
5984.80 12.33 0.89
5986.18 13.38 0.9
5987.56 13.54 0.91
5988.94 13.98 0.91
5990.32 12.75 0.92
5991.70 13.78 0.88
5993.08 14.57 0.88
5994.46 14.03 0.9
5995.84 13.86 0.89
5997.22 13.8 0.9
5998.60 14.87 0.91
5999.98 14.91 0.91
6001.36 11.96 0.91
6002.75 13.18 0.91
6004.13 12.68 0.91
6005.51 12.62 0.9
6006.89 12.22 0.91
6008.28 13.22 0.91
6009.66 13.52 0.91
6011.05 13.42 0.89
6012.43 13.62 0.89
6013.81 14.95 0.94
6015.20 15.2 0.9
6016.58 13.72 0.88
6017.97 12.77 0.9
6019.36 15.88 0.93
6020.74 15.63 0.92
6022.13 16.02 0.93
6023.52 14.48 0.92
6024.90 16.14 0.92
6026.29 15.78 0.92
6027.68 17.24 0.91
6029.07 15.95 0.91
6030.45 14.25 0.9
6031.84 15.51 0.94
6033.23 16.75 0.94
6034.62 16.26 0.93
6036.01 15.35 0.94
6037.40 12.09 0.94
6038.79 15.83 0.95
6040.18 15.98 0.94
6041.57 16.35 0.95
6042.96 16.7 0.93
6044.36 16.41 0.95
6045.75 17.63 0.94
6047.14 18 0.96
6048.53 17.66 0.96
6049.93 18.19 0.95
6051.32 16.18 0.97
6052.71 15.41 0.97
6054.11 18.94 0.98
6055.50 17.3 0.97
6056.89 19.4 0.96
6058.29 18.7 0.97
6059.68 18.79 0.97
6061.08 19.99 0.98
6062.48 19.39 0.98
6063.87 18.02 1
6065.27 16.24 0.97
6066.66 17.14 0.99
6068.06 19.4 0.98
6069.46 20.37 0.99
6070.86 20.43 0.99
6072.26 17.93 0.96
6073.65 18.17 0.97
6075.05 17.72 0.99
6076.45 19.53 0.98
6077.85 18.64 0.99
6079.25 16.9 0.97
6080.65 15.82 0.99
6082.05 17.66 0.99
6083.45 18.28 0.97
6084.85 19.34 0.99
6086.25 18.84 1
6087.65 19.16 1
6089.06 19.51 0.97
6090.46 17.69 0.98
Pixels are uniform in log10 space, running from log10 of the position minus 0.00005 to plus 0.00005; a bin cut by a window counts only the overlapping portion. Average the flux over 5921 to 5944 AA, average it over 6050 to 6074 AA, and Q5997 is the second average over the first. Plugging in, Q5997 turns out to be 1.7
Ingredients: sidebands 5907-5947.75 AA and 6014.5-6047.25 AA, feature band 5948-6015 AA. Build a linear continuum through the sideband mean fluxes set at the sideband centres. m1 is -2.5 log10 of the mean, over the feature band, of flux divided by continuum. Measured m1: 0.077 mag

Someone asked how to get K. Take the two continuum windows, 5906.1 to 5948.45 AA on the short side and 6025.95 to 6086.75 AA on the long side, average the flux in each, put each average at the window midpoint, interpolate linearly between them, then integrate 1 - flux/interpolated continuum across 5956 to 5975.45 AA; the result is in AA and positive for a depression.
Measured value 2.9 AA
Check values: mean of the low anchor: 10.5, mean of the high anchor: 17.4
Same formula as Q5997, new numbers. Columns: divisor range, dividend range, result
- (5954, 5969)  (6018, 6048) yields 1.49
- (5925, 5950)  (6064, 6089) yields 1.58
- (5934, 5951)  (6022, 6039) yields 1.30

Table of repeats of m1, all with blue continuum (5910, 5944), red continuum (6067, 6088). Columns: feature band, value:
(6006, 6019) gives 0.102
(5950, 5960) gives 0.123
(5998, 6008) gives 0.101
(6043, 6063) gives -0.046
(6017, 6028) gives 0.012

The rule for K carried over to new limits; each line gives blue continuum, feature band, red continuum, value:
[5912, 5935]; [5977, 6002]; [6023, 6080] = 0.5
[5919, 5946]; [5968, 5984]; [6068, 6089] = 1.7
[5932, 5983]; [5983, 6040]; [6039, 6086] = 2.0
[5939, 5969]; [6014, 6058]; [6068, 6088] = 0.0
